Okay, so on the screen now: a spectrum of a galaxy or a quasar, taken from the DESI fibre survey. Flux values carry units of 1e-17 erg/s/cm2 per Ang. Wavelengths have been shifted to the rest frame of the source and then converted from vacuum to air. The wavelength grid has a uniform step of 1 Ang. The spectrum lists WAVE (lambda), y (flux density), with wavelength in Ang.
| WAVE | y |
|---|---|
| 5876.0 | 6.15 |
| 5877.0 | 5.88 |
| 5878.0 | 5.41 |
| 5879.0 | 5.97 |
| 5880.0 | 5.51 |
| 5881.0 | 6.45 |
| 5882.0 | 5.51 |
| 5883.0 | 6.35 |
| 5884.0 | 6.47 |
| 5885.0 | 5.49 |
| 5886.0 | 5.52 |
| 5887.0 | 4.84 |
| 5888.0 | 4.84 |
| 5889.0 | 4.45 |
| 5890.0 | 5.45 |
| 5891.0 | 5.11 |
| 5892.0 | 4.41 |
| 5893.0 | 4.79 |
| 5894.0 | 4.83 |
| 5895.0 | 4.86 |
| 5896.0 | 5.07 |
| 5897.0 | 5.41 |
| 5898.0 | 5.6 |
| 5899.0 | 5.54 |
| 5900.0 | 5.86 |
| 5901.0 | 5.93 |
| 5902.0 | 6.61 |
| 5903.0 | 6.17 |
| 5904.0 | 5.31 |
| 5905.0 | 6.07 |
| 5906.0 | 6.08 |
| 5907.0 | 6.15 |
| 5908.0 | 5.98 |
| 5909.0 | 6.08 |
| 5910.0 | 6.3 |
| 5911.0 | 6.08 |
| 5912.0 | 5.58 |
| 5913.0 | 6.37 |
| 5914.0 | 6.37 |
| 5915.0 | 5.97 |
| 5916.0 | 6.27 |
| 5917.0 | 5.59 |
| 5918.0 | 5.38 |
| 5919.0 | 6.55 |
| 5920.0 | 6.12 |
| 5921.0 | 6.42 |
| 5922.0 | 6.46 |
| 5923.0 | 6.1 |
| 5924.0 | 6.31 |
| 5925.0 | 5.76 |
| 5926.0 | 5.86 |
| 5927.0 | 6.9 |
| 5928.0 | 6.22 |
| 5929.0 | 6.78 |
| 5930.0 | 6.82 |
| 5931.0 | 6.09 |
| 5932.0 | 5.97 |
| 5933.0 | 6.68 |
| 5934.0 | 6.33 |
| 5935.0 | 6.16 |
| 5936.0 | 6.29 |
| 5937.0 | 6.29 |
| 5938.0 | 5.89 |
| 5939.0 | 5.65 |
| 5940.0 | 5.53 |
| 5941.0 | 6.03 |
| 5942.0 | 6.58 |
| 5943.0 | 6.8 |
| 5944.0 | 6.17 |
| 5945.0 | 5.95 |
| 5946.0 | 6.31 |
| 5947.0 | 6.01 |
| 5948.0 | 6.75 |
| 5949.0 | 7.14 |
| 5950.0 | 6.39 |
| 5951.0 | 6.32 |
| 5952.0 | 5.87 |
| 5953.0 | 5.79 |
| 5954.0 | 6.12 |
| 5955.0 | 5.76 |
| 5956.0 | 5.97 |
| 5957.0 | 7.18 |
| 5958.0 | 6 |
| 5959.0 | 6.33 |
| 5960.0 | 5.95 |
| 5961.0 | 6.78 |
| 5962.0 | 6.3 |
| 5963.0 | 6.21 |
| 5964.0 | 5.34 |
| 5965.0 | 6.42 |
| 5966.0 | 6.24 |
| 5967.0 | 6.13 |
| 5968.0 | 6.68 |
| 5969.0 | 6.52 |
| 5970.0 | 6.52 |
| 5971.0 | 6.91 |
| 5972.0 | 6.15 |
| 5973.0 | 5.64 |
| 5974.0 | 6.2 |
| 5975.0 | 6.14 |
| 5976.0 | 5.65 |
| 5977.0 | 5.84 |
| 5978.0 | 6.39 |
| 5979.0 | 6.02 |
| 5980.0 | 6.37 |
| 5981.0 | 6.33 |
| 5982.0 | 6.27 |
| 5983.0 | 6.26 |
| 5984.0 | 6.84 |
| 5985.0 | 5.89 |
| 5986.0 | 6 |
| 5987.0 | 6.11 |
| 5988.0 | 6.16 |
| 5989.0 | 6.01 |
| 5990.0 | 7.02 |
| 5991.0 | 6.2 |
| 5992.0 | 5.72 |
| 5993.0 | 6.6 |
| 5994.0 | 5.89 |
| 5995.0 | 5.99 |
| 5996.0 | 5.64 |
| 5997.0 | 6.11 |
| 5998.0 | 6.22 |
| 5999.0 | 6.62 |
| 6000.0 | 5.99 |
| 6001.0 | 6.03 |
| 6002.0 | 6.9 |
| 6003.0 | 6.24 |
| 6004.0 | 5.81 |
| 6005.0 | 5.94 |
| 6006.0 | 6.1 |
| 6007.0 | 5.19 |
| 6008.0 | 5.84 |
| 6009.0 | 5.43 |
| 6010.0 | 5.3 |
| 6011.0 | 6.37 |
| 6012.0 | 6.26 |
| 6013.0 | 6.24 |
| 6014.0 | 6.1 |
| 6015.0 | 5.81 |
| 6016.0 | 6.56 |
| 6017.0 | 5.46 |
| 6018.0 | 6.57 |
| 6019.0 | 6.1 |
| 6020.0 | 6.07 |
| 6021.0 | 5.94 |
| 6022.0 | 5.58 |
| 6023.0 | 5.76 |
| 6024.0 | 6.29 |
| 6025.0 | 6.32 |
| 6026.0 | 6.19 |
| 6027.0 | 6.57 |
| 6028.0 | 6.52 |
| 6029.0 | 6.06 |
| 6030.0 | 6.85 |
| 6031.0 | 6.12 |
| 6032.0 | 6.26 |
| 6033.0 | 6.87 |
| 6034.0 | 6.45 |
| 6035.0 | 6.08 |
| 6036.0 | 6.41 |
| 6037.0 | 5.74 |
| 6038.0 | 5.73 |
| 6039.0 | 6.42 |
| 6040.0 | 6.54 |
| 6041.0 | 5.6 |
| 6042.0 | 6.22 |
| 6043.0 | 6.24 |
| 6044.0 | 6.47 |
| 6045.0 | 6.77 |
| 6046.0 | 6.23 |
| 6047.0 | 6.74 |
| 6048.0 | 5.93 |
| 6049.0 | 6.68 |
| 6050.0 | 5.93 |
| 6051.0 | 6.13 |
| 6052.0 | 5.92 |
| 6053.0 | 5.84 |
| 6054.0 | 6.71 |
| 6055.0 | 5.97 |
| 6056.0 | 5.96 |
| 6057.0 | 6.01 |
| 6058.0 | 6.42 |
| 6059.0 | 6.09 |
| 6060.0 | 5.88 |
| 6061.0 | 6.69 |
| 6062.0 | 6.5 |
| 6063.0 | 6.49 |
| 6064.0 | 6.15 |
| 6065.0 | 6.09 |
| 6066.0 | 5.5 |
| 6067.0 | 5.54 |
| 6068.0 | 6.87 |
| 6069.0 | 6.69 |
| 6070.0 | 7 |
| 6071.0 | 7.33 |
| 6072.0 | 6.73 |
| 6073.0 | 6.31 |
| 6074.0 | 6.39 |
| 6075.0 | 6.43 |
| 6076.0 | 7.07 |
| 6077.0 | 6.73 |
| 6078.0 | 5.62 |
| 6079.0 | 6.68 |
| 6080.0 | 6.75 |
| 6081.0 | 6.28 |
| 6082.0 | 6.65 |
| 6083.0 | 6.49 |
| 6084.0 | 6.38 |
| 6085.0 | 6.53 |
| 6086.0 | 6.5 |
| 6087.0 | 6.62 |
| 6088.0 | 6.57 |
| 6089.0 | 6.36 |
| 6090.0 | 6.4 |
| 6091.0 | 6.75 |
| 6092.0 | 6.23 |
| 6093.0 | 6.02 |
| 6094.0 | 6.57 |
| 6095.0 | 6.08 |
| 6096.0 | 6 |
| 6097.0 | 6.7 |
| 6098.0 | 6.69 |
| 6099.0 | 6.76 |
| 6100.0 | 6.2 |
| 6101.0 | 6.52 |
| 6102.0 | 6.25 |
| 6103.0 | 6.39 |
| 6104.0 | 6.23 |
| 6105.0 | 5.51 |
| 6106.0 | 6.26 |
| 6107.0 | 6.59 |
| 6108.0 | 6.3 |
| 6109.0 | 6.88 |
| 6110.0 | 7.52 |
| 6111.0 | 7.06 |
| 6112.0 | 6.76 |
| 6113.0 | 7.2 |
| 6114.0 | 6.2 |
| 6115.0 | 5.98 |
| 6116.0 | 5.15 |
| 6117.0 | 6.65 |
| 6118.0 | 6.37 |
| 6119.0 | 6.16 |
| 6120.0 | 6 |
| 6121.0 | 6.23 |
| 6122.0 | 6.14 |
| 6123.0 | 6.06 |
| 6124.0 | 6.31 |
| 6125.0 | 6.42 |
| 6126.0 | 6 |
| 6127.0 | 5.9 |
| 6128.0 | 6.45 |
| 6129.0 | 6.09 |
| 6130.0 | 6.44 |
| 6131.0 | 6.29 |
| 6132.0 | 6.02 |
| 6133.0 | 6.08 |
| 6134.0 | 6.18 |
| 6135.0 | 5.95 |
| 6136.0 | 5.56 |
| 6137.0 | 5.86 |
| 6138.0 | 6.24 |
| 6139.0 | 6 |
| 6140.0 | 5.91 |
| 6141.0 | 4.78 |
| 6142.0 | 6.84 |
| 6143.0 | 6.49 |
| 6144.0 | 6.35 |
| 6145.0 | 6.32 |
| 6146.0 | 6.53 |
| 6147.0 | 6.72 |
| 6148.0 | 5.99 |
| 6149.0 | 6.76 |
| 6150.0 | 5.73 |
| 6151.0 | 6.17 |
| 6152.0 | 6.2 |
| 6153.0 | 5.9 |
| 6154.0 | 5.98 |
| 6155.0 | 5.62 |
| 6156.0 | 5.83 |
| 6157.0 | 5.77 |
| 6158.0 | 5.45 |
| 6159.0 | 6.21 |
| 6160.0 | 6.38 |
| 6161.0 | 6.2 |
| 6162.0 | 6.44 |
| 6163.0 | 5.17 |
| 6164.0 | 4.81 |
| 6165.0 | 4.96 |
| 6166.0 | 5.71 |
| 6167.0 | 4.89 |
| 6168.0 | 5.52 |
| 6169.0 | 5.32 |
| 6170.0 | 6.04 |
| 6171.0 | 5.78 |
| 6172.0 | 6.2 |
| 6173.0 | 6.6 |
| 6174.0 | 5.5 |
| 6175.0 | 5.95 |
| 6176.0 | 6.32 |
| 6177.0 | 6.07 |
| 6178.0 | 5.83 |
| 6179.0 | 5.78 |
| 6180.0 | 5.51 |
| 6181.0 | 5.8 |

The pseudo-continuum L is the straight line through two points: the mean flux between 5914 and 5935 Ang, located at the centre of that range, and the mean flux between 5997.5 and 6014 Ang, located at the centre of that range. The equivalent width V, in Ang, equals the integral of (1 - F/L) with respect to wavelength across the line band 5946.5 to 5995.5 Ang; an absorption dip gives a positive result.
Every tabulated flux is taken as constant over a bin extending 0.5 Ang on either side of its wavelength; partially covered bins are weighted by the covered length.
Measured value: -0.91 Ang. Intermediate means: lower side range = 6.23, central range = 6.23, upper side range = 6.03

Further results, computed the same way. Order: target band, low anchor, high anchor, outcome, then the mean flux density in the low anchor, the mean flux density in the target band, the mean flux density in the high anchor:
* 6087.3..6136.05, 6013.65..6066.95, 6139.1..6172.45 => -2.5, 6.19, 6.32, 5.91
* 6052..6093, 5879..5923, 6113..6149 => -2.3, 5.73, 6.39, 6.16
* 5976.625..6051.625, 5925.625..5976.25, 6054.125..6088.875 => 2.0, 6.25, 6.17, 6.41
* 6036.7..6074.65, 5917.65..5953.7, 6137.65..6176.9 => -1.3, 6.24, 6.28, 5.94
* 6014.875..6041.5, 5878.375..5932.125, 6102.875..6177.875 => -1.0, 5.83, 6.19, 6.09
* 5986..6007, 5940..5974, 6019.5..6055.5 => 0.4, 6.27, 6.14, 6.23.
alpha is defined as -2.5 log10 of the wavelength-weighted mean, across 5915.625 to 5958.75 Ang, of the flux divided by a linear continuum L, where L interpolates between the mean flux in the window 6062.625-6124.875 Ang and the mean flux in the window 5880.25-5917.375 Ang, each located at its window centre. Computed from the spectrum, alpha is -0.073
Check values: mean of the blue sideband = 5.67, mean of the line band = 6.22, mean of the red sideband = 6.42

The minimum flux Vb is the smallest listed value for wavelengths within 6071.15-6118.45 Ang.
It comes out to 5.15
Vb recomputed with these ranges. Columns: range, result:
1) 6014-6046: 5.46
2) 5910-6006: 5.34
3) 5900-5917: 5.31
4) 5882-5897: 4.41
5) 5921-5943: 5.53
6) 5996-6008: 5.19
